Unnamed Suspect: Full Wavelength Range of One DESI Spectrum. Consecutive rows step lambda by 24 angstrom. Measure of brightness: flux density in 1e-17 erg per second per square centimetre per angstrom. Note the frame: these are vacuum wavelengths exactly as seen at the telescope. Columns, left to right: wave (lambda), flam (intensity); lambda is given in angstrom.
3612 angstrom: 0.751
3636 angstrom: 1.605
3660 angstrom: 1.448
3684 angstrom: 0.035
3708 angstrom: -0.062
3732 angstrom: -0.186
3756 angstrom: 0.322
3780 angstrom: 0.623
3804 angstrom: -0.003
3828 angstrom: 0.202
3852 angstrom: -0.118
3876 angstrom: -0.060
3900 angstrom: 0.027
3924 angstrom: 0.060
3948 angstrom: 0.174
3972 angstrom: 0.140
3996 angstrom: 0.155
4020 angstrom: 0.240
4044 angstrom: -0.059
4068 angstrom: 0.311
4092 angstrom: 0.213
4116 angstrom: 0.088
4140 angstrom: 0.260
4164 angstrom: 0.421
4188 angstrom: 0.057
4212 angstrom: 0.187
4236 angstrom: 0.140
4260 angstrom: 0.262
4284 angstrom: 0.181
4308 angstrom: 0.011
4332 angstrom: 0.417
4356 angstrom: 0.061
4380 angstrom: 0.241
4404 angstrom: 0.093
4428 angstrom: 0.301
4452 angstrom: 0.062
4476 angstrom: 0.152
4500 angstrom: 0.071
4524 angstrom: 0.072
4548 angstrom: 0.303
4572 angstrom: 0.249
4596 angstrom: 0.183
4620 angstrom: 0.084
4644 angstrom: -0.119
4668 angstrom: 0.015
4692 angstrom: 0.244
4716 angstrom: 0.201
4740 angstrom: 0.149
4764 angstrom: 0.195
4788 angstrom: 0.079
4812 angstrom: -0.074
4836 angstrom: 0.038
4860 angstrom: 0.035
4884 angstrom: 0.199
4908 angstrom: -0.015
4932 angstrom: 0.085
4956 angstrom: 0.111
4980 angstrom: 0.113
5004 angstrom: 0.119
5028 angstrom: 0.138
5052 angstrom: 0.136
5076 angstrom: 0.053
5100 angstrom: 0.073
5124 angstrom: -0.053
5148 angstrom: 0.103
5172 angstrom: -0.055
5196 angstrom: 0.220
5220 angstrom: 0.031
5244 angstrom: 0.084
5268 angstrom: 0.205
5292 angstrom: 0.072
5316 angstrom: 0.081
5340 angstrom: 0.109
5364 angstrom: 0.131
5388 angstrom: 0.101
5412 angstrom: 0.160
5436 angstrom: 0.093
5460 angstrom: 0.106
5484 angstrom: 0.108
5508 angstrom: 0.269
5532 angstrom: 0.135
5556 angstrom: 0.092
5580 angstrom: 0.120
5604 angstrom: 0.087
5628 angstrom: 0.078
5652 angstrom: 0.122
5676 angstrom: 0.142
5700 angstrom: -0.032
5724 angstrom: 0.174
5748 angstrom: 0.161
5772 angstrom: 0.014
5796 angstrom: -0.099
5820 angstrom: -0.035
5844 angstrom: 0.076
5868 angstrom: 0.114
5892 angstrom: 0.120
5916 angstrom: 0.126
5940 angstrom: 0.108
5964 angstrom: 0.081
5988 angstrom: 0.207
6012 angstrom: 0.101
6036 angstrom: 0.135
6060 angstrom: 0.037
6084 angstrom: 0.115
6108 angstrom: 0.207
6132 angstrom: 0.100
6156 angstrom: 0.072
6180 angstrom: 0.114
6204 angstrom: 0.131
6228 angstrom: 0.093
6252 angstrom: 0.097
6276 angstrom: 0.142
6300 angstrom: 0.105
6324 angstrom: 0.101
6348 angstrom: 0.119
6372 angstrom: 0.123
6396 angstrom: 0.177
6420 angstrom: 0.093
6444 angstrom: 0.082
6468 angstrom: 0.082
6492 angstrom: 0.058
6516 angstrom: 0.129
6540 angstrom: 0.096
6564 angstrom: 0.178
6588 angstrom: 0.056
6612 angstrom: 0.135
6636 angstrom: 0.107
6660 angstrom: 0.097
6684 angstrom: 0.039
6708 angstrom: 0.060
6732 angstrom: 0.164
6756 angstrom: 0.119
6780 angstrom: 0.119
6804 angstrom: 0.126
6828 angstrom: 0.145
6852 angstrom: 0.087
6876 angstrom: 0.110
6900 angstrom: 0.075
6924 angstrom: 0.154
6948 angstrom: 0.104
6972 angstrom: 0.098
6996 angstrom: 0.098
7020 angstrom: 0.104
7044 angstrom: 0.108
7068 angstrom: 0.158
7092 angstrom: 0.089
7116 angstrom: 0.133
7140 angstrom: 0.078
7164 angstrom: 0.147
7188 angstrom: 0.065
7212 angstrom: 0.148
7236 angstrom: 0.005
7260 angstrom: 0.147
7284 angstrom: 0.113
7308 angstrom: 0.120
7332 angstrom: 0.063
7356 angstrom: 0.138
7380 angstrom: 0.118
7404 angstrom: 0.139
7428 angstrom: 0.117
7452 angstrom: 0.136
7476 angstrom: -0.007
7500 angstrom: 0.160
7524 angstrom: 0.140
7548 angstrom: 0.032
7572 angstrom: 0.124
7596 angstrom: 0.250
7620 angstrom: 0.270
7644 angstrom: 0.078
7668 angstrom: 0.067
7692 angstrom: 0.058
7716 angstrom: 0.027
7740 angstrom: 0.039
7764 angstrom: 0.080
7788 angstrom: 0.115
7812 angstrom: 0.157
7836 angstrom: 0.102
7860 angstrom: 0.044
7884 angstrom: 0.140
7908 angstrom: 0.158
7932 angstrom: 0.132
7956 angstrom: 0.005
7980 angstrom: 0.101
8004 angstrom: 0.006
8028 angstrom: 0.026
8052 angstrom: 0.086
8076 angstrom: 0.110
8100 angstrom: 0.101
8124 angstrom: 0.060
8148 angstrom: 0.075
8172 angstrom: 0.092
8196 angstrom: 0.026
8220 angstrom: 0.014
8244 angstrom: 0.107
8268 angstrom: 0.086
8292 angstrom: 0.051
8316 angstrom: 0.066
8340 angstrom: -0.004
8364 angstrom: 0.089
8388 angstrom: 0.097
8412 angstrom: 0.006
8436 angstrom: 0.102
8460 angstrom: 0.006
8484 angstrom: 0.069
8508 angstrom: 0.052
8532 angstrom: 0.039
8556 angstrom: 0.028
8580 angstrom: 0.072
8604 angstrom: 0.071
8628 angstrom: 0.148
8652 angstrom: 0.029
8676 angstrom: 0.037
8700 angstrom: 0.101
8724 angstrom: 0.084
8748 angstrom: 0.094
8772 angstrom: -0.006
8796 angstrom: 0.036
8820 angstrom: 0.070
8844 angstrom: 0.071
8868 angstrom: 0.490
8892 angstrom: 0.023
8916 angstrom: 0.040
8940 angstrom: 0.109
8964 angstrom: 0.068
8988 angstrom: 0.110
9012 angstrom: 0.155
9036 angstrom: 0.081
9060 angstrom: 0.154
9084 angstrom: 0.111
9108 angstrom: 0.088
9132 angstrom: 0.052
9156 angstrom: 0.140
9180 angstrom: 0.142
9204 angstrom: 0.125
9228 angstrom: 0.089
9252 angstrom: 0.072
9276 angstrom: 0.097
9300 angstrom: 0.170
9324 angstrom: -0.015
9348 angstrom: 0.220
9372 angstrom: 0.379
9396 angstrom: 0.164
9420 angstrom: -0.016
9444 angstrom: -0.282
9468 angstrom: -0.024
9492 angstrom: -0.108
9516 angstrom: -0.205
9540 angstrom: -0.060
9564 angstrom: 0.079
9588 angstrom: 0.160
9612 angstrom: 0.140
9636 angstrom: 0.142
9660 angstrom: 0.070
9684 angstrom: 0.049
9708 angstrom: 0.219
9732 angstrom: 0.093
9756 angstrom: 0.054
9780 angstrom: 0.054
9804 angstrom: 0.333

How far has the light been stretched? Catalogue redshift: 1.378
